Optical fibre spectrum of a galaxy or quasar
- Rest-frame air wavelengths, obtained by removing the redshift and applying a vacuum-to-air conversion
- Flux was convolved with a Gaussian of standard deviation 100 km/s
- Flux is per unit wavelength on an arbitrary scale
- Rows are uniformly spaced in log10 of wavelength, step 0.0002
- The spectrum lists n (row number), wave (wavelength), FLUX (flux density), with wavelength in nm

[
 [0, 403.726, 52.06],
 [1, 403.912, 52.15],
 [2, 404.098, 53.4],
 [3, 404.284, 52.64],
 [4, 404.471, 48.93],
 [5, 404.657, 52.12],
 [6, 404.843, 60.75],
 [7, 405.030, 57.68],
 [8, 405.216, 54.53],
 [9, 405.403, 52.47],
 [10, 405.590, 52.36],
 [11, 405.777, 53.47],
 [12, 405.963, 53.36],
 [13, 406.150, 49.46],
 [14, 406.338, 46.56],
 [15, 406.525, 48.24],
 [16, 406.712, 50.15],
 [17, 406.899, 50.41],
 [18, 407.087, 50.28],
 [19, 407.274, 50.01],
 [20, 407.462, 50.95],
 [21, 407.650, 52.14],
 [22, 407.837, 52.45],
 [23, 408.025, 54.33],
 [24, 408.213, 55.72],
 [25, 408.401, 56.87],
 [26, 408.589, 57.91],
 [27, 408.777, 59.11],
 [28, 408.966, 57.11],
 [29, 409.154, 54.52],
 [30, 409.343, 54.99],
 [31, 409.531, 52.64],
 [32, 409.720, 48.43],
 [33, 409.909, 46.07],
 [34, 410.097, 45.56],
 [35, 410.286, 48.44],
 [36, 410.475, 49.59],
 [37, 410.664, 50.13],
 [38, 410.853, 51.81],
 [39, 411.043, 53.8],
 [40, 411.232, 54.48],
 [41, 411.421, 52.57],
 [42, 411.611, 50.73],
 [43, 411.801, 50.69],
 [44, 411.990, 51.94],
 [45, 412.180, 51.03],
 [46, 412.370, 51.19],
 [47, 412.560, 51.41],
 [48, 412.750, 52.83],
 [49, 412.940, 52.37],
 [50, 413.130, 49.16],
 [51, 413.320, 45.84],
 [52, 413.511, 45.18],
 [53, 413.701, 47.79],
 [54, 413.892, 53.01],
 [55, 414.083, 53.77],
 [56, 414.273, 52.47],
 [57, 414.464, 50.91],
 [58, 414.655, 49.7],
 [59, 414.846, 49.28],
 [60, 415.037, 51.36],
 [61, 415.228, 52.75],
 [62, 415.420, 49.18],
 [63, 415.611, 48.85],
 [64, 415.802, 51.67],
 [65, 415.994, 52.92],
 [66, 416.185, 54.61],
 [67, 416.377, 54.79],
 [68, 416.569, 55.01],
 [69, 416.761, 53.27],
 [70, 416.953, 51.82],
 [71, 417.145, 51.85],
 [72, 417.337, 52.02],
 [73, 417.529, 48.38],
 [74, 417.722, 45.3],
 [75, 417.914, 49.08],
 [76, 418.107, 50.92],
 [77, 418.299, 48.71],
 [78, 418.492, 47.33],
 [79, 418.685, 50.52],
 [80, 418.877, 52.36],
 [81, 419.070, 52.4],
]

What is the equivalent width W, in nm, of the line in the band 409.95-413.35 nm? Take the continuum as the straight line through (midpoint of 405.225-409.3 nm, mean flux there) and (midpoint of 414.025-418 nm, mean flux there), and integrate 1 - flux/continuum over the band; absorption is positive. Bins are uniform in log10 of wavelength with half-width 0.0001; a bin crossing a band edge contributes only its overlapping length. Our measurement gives 0.09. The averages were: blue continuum 52.8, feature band 50.8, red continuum 51.4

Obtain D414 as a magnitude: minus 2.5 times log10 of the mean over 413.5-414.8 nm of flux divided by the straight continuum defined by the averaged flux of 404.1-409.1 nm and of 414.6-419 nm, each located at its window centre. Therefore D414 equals 0.017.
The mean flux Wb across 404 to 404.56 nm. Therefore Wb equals 51.6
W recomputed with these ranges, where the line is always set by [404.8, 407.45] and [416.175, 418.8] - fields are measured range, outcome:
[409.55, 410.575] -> 0.07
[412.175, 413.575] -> 0.04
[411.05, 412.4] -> -0.01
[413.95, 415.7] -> 0.00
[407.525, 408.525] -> -0.05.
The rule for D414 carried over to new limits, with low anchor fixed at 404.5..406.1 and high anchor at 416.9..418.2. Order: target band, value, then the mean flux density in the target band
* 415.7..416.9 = -0.07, 53.6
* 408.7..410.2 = 0.01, 52.2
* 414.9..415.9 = 0.00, 50.7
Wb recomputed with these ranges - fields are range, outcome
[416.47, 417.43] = 52.8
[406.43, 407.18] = 49.8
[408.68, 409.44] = 56.4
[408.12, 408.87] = 57.4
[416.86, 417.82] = 49.9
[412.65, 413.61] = 49.1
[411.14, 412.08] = 52.1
